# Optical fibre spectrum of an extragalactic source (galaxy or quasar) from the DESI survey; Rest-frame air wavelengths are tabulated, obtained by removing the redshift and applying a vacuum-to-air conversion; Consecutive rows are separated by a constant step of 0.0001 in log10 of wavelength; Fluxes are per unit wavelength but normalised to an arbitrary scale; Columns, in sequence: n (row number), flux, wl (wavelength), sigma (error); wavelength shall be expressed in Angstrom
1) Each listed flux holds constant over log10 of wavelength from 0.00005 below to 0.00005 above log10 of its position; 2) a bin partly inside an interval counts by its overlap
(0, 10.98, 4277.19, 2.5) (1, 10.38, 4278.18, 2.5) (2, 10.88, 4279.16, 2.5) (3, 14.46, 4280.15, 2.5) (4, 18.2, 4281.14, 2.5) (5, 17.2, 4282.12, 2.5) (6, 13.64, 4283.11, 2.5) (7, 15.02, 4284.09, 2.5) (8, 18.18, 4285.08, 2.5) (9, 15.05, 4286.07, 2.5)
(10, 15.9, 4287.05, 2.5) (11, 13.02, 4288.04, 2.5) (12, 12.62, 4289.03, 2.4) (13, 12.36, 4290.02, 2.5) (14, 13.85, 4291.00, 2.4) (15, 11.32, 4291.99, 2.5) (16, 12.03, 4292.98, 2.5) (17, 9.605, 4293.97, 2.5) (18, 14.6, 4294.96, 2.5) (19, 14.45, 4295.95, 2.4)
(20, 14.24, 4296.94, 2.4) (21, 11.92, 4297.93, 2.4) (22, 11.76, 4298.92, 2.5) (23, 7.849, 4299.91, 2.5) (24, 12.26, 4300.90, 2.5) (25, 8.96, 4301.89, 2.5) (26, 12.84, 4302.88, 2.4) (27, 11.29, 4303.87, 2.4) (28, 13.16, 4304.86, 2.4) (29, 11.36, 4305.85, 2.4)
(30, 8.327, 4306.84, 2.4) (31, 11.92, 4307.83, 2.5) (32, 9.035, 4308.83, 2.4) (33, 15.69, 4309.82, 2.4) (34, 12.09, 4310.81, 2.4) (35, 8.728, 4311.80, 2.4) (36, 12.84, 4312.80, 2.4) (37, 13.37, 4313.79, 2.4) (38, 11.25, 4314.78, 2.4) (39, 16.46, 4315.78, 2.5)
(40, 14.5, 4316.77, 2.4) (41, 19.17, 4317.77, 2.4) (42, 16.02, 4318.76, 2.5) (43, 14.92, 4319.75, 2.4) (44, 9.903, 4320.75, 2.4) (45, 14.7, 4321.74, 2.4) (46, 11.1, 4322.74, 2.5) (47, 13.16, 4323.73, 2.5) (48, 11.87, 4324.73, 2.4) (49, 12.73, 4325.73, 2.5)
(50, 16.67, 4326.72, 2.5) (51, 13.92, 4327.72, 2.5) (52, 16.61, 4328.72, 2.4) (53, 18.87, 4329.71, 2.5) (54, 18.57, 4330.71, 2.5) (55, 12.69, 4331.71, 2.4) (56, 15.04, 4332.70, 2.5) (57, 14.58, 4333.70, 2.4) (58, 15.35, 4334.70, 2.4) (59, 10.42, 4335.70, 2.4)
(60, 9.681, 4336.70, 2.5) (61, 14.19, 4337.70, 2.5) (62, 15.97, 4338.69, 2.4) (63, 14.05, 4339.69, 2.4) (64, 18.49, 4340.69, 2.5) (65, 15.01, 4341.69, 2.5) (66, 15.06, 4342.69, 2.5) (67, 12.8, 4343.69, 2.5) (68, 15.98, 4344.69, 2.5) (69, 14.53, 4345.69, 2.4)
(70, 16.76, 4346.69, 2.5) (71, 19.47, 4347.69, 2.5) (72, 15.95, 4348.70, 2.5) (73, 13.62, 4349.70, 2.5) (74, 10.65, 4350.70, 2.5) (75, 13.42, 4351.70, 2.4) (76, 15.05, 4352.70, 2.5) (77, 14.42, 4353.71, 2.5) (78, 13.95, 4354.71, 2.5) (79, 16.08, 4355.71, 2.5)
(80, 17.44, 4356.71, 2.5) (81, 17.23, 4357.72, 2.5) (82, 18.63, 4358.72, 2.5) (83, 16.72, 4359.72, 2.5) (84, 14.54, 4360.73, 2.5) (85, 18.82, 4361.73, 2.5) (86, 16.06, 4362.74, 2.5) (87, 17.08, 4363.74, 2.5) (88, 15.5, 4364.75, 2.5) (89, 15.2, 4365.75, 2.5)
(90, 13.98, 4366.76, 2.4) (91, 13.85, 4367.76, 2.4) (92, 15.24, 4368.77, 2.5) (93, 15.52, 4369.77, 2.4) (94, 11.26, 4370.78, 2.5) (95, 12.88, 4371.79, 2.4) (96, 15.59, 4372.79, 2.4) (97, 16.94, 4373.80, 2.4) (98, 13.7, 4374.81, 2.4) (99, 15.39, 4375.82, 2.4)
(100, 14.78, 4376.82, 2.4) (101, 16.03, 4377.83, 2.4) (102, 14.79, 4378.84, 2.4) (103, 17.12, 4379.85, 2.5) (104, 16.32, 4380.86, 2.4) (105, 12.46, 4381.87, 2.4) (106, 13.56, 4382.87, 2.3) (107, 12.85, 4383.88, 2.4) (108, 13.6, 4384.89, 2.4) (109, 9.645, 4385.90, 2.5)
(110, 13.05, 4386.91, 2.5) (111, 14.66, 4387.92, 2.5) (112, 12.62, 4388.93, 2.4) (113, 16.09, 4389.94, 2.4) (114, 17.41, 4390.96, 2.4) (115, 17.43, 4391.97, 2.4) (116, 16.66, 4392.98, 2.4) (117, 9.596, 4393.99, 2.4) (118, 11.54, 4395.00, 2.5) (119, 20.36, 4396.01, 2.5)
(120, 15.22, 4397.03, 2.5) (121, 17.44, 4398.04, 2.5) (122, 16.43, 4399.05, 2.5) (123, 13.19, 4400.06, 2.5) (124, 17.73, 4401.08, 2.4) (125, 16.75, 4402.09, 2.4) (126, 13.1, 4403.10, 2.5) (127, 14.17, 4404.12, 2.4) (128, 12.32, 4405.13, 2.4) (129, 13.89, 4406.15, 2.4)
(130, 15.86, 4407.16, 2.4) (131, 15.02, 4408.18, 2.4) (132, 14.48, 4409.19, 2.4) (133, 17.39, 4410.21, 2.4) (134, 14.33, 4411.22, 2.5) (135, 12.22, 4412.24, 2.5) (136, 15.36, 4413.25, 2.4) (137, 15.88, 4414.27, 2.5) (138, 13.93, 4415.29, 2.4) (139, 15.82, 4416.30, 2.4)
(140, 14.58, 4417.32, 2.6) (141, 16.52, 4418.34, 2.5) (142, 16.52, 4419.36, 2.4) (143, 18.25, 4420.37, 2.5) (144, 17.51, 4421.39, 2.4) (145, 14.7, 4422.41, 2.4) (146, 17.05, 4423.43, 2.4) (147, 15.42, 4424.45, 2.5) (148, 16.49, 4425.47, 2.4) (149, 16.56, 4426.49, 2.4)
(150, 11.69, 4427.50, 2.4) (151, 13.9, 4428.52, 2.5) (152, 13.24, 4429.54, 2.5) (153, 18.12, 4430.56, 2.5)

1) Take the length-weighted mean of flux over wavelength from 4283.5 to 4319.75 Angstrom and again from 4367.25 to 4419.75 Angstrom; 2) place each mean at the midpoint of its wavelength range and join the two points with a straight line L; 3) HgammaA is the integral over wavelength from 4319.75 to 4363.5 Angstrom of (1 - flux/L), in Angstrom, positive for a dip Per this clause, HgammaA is -3.8 Angstrom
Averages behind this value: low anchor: 12.9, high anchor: 14.8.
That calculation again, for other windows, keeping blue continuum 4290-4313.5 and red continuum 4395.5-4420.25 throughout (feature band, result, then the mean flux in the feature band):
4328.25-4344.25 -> -2.3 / 14.8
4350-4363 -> -1.8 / 15.6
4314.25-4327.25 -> -1.7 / 14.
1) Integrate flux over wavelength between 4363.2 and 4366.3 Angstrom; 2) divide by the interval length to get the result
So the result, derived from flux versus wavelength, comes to 15.9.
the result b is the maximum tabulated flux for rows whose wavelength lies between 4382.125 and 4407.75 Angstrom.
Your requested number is 20.36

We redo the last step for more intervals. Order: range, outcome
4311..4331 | 19.17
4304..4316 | 16.46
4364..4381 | 17.12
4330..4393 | 19.47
